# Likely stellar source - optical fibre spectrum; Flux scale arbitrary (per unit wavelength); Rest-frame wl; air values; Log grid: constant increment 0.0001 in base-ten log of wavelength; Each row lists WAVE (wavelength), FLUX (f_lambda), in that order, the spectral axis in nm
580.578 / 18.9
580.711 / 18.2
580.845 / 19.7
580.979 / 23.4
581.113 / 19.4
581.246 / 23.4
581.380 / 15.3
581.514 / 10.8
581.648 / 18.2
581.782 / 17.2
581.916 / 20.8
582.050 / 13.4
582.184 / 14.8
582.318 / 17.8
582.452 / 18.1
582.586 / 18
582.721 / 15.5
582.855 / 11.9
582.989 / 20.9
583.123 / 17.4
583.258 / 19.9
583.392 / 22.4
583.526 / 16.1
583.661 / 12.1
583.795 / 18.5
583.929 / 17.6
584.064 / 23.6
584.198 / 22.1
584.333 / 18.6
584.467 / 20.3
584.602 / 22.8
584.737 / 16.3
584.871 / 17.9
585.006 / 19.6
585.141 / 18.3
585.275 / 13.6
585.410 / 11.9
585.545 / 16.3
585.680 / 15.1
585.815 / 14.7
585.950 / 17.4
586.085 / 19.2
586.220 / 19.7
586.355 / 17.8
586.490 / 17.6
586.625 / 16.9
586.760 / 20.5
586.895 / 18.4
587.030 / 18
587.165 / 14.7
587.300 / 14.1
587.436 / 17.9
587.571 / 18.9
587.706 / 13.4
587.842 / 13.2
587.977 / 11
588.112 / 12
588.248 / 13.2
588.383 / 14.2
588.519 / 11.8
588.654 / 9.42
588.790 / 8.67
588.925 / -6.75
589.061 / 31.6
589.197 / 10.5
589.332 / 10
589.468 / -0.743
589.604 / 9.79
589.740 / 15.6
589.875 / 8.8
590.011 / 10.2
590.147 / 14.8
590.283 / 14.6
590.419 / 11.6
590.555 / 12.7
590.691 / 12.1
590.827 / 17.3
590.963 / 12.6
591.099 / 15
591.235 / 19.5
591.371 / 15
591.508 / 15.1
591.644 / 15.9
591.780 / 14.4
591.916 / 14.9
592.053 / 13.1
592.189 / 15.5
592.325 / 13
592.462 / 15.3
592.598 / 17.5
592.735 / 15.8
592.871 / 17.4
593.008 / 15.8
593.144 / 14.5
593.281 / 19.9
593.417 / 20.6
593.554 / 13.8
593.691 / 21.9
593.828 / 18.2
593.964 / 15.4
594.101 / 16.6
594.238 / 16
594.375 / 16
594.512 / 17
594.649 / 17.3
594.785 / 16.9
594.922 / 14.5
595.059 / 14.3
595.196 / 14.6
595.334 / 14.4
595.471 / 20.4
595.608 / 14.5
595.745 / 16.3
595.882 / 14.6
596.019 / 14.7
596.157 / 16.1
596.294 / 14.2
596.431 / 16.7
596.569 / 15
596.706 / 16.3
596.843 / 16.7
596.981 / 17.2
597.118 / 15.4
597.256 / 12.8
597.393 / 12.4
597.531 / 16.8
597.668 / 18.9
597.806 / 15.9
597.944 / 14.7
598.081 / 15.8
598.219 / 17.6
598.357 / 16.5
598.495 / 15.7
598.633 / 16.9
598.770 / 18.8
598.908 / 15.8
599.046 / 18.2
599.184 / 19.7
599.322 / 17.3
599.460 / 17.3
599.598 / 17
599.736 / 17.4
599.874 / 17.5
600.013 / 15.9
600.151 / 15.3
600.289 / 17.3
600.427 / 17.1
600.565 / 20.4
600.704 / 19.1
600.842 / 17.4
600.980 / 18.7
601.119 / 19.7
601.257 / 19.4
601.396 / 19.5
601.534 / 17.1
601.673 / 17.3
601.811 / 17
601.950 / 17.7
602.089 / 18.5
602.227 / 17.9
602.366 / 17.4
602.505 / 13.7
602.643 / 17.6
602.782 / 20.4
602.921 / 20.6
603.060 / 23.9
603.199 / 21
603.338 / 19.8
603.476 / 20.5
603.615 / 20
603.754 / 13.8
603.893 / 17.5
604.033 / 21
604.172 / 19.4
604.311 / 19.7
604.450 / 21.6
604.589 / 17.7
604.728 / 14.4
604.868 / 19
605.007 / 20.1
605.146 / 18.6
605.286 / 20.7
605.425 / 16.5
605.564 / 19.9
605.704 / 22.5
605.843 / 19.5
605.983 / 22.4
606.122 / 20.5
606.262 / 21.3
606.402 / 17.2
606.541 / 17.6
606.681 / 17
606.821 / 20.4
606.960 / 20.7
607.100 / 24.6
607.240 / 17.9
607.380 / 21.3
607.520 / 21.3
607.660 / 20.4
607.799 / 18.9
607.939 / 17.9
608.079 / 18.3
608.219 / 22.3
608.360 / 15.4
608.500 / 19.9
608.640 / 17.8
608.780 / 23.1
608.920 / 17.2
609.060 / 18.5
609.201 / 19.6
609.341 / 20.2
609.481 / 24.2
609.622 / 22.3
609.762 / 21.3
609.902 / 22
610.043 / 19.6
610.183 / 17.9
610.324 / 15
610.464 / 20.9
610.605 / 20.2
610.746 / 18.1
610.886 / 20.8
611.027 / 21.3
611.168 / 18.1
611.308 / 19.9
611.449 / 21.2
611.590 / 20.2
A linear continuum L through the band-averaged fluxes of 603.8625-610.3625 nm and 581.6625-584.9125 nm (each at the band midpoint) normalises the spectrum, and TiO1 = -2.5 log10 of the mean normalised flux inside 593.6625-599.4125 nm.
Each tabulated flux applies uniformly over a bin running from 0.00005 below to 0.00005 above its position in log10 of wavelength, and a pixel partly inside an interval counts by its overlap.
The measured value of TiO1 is 0.17 mag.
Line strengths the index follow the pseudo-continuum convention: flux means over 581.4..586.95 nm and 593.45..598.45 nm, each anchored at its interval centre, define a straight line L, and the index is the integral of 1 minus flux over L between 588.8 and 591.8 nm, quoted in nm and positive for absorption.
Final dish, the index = 0.74 nm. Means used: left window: 17.5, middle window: 12.6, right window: 16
